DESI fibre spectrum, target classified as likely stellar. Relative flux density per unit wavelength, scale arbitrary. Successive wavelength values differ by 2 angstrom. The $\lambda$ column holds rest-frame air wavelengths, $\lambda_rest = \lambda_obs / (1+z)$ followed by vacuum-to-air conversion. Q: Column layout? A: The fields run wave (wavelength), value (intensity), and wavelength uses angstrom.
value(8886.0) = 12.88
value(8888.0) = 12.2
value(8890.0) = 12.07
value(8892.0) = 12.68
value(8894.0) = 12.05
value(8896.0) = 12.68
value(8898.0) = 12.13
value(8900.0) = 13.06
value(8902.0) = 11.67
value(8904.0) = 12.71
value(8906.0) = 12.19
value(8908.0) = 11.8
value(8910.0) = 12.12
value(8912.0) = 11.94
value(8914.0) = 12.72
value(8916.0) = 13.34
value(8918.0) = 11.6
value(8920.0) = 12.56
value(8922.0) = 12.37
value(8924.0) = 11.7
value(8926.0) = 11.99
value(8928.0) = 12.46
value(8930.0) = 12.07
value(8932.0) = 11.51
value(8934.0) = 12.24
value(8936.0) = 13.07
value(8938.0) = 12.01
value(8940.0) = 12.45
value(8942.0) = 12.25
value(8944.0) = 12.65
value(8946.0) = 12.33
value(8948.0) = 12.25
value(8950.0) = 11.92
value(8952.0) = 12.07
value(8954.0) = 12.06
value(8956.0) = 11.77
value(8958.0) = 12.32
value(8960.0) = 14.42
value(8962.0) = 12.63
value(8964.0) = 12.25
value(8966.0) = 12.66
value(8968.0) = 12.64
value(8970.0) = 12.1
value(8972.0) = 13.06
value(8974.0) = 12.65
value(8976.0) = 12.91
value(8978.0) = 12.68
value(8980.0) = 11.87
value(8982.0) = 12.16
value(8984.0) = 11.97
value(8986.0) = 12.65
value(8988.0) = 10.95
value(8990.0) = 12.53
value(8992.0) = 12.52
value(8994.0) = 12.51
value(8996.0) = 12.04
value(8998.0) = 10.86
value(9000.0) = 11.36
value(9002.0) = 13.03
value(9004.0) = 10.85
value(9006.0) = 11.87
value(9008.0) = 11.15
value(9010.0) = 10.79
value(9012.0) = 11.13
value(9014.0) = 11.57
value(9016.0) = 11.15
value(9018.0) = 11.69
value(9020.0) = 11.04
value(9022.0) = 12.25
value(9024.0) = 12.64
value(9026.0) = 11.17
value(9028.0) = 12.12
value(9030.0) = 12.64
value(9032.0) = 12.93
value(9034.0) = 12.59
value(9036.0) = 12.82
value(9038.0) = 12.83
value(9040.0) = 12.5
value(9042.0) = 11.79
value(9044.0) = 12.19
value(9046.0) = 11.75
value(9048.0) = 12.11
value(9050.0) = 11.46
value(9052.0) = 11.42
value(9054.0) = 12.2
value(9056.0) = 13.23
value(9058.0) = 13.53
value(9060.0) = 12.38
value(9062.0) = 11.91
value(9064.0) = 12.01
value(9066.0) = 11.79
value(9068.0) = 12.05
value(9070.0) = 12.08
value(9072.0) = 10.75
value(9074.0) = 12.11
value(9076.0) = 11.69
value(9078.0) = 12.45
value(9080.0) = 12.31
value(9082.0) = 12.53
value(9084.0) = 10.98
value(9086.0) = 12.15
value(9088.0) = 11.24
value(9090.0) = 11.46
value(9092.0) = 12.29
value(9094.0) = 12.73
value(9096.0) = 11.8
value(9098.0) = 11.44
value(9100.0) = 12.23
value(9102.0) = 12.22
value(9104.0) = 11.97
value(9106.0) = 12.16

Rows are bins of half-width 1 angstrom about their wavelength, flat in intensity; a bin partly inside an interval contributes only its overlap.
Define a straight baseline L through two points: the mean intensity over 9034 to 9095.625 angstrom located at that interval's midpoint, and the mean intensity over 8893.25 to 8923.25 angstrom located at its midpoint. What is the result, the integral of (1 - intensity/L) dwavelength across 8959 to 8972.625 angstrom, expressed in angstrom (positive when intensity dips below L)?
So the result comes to -0.64 angstrom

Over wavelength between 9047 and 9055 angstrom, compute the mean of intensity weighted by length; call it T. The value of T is 11.8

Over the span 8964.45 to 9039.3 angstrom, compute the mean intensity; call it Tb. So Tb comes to 12.1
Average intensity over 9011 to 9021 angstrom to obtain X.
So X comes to 11.3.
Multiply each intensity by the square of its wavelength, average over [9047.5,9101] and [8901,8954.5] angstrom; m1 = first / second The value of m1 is 1.01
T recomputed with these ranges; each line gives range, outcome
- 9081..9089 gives 11.7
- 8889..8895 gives 12.3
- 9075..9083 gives 12.2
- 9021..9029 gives 12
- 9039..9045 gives 12.2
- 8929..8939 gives 12.2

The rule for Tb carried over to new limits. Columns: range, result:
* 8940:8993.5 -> 12.4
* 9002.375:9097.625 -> 12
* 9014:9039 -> 12.1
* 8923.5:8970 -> 12.3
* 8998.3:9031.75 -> 11.7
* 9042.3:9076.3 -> 12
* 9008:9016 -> 11.2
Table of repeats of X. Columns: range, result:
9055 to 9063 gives 12.8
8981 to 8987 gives 12.3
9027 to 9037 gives 12.6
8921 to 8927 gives 12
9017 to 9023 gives 11.7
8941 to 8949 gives 12.4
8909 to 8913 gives 12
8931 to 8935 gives 11.9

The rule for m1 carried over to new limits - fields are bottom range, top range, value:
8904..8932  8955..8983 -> 1.04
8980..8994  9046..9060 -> 1.03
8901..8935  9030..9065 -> 1.04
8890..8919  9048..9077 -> 1.01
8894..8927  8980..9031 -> 0.98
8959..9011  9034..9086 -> 1.01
